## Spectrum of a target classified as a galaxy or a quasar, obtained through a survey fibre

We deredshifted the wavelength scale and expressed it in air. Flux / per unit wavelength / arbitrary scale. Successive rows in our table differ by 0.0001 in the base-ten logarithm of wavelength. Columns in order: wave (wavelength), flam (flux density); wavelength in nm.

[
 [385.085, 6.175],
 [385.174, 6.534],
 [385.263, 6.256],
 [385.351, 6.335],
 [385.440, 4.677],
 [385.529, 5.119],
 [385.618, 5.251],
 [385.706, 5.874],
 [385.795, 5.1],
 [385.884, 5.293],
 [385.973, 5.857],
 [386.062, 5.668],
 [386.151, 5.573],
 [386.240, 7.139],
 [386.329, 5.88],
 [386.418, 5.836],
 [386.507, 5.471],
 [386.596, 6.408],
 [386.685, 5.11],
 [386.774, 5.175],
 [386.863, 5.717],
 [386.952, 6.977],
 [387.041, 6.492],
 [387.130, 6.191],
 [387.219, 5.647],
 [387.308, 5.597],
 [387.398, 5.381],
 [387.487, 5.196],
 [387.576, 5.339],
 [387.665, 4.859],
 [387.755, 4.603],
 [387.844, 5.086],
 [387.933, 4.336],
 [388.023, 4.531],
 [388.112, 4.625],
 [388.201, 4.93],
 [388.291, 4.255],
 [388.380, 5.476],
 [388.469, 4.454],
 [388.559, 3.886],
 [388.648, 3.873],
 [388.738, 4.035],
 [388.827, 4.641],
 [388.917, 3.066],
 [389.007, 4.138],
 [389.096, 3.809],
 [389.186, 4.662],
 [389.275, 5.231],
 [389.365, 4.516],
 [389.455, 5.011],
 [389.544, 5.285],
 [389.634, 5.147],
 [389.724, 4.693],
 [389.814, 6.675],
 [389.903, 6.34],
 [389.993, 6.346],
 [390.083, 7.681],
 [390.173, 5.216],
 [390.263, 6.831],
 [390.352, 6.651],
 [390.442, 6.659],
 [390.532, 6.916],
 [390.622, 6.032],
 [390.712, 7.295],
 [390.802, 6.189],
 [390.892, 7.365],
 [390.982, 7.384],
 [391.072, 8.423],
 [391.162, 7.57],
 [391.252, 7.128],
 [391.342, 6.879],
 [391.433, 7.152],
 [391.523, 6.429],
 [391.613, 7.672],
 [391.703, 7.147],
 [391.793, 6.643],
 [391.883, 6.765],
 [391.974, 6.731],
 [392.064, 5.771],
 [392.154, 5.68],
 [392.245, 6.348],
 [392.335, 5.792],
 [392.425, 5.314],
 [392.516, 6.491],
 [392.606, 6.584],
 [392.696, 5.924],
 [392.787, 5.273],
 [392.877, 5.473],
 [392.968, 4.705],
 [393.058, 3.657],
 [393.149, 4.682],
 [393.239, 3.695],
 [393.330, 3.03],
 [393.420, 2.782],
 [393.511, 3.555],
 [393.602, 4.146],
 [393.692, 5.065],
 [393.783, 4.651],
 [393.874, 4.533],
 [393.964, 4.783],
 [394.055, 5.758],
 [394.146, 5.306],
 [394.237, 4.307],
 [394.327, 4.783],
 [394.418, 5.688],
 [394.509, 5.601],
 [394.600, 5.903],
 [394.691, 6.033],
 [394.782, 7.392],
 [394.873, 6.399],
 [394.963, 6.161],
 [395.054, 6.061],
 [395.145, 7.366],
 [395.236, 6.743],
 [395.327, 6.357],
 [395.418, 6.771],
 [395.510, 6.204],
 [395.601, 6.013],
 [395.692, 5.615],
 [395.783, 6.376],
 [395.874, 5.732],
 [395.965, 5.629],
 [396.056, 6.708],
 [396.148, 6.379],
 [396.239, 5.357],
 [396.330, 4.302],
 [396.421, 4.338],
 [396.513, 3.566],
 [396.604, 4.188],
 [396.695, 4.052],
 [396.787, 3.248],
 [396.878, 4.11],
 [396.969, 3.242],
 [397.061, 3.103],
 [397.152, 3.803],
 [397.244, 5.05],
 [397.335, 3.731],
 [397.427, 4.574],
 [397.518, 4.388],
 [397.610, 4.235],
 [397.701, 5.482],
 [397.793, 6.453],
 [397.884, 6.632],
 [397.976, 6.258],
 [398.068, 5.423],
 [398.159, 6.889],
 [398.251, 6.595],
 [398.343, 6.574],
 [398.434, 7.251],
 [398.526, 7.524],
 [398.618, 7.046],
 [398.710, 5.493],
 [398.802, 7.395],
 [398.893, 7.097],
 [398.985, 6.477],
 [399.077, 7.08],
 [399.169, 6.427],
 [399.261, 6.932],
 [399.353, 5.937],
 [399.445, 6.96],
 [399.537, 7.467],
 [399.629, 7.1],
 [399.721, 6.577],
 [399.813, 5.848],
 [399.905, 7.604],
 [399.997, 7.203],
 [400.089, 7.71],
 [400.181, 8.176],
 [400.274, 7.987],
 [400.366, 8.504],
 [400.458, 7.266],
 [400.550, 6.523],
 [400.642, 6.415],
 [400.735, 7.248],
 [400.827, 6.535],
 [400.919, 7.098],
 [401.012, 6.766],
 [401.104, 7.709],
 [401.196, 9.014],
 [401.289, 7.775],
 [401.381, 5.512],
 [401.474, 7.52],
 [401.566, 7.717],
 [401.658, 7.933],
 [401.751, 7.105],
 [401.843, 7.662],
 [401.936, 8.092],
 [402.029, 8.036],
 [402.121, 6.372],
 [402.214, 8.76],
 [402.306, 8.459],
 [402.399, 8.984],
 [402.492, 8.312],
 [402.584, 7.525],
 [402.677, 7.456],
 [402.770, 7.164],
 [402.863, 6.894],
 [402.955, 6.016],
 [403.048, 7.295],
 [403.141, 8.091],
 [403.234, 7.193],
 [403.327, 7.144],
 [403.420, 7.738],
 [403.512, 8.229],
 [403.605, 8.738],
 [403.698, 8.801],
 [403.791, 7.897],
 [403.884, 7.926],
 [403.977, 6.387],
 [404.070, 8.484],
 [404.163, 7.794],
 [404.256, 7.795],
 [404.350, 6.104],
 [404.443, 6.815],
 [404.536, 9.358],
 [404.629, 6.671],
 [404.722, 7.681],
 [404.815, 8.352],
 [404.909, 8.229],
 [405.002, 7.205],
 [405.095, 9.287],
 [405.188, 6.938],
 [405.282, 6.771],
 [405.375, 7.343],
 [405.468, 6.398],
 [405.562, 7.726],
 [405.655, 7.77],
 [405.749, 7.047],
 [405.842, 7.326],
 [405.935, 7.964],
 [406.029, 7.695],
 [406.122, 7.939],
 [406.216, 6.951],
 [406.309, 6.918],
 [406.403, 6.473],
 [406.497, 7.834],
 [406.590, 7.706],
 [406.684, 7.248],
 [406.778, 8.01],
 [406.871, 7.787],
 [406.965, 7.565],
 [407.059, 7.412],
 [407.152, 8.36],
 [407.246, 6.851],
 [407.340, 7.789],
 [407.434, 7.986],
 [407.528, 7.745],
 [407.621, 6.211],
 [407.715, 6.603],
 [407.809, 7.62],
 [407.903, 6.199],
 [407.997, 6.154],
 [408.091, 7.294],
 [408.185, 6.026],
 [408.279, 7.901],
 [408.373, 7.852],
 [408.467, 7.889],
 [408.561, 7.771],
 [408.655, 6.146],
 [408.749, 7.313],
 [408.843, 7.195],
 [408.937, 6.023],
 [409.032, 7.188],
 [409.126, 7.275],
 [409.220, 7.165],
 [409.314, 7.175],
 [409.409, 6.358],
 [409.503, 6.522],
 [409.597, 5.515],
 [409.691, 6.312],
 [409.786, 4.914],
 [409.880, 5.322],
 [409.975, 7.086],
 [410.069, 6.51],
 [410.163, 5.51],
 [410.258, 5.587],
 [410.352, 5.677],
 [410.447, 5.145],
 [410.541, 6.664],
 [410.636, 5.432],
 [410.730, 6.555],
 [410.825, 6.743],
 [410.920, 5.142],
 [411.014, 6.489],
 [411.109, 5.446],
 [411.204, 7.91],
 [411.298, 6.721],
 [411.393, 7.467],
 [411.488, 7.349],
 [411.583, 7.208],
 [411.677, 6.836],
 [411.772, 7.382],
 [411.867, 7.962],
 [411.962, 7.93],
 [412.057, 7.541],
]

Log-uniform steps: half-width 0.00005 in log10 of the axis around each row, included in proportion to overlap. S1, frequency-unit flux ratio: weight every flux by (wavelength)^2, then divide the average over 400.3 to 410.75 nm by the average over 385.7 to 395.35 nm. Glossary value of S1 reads 1.4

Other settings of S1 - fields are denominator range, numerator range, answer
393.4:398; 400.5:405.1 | 1.51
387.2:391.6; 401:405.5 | 1.46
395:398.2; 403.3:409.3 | 1.48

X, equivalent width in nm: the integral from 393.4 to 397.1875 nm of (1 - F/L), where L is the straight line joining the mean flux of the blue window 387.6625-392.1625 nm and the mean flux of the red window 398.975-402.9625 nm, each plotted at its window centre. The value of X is 0.76 nm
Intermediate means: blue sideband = 5.75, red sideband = 7.34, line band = 5.21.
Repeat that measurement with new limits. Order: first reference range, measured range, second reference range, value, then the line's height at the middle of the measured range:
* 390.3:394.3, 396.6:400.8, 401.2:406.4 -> 0.428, 6.8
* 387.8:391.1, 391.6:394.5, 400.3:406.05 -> 0.352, 5.99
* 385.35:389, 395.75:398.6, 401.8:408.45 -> 0.568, 6.5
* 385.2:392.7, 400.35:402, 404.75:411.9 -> -0.203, 6.54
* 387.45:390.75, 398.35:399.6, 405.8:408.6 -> -0.092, 6.38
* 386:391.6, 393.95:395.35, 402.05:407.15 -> 0.101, 6.39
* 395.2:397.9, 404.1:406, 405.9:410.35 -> -0.315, 6.47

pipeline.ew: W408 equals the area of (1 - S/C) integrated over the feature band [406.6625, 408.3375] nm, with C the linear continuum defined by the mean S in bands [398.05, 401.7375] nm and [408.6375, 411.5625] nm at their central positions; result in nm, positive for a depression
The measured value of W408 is -0.18 nm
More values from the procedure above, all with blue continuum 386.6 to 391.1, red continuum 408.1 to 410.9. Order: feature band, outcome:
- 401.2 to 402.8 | -0.41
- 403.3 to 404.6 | -0.33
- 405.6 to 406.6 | -0.17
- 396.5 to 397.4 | 0.31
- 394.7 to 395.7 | -0.12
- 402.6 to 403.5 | -0.16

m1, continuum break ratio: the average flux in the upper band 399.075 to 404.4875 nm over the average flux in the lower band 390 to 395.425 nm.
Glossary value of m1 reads 1.25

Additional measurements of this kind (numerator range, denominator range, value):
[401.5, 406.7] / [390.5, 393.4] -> 1.24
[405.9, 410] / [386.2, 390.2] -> 1.35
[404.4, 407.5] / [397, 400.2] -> 1.22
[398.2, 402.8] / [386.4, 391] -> 1.34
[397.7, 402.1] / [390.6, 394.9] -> 1.22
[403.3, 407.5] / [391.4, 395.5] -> 1.35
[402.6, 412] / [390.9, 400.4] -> 1.21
